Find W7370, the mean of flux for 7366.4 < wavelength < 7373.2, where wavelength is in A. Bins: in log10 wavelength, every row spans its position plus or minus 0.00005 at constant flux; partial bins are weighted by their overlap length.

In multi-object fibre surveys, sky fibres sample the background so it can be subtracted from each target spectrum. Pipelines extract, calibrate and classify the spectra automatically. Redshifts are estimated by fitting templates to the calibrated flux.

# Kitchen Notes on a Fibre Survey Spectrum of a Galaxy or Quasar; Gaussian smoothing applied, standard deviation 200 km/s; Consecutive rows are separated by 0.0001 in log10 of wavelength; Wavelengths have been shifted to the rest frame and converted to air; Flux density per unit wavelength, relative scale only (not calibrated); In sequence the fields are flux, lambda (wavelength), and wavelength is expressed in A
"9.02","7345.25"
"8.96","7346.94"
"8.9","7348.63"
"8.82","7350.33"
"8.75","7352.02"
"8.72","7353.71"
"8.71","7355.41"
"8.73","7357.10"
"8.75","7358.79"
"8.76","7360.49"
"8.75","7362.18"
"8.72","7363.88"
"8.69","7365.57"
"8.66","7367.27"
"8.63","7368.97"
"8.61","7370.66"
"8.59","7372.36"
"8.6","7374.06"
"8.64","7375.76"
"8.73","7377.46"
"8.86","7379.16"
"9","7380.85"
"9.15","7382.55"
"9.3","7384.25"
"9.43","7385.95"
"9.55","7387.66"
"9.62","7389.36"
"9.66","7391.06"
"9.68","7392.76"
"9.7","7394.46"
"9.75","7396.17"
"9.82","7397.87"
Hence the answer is 8.62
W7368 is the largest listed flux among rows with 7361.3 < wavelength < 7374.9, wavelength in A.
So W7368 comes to 8.75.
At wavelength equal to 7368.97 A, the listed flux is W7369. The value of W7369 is 8.63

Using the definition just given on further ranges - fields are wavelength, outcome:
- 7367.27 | 8.66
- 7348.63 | 8.9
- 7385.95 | 9.43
